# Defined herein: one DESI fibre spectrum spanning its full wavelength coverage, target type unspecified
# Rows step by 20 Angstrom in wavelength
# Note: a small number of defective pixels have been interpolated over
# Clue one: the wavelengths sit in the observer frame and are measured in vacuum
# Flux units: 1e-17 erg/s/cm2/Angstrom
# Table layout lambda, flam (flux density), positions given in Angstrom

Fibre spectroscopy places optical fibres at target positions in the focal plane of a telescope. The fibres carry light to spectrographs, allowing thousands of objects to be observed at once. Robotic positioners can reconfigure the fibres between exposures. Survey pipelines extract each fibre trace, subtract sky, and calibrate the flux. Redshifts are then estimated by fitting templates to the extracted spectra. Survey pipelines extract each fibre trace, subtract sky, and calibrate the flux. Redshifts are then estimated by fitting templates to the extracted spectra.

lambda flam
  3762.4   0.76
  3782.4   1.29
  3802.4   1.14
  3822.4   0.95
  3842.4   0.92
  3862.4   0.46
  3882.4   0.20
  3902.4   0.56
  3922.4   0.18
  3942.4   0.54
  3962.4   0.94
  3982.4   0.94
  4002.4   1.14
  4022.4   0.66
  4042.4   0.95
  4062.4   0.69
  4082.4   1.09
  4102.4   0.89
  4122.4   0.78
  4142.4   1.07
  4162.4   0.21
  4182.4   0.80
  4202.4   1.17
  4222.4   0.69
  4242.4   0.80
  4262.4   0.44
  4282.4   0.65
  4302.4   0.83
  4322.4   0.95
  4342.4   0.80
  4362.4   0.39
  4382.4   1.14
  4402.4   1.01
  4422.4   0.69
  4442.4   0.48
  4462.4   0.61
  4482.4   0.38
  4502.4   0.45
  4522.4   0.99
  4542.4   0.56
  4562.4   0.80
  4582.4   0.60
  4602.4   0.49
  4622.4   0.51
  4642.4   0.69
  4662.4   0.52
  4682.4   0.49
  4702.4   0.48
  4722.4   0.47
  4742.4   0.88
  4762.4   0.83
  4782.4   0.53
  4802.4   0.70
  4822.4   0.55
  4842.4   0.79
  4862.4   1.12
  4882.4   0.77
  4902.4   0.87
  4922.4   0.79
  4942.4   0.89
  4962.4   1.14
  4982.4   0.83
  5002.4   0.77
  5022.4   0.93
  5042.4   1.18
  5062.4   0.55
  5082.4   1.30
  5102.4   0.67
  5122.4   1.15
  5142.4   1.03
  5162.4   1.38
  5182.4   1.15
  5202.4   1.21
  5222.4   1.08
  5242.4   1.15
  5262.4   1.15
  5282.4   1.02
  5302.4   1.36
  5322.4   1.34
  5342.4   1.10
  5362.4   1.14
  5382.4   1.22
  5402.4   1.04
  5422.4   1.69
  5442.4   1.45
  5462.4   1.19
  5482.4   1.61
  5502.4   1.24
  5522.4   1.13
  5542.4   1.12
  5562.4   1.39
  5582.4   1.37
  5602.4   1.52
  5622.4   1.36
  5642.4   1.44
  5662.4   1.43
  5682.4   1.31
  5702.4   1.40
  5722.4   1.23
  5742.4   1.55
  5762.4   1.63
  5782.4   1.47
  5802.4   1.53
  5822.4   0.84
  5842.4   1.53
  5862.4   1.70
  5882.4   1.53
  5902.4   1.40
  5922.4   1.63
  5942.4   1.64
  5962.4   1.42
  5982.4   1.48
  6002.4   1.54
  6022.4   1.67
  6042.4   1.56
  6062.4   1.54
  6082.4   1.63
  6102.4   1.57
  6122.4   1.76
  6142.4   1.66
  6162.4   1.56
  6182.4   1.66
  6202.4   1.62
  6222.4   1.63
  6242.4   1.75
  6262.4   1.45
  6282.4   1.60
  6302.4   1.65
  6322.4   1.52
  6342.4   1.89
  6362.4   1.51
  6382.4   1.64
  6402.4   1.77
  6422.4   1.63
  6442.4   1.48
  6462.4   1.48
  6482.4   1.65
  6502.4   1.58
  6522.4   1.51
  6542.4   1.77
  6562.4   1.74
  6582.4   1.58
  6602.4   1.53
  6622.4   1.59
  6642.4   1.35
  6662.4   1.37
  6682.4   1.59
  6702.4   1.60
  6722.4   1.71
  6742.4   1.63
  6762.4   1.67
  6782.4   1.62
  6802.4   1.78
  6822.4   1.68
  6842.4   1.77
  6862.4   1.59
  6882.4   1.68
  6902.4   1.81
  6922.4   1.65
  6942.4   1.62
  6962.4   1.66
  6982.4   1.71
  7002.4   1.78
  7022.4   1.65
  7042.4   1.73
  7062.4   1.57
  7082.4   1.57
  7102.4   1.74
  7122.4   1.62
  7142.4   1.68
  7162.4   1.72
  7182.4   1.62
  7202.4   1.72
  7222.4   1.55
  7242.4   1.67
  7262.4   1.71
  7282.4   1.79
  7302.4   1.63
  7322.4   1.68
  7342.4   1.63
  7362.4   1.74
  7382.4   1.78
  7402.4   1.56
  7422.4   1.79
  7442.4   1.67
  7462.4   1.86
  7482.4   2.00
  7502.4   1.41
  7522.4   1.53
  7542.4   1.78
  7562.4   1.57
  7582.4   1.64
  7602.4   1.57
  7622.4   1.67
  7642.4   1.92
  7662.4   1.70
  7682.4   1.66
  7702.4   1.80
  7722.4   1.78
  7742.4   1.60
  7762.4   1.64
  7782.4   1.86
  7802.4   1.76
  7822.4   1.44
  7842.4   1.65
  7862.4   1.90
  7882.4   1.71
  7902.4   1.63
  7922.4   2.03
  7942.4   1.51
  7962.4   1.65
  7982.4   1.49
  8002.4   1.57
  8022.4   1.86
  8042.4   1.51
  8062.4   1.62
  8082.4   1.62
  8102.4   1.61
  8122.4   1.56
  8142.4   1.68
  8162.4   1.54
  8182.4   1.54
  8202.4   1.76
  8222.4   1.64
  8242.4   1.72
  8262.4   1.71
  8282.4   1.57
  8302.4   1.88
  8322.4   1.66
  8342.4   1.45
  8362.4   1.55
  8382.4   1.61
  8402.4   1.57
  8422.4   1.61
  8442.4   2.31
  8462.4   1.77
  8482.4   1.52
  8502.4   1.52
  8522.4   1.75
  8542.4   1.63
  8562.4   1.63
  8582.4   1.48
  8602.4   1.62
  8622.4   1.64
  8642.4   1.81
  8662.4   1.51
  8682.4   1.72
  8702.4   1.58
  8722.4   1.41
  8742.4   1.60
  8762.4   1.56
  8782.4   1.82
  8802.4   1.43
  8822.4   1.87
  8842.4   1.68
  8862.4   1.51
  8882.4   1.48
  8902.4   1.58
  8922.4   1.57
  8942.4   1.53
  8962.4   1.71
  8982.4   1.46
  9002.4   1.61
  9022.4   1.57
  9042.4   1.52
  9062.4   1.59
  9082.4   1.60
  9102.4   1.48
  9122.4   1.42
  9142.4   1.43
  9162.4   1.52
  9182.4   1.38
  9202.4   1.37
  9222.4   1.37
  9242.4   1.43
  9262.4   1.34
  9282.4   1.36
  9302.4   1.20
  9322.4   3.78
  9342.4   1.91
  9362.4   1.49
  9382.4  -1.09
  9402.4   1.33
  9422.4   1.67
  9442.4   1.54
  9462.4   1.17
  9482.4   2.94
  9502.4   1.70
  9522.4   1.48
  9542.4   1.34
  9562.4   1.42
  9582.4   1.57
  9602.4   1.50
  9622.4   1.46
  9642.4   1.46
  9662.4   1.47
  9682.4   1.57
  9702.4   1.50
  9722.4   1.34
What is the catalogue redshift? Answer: 0.286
